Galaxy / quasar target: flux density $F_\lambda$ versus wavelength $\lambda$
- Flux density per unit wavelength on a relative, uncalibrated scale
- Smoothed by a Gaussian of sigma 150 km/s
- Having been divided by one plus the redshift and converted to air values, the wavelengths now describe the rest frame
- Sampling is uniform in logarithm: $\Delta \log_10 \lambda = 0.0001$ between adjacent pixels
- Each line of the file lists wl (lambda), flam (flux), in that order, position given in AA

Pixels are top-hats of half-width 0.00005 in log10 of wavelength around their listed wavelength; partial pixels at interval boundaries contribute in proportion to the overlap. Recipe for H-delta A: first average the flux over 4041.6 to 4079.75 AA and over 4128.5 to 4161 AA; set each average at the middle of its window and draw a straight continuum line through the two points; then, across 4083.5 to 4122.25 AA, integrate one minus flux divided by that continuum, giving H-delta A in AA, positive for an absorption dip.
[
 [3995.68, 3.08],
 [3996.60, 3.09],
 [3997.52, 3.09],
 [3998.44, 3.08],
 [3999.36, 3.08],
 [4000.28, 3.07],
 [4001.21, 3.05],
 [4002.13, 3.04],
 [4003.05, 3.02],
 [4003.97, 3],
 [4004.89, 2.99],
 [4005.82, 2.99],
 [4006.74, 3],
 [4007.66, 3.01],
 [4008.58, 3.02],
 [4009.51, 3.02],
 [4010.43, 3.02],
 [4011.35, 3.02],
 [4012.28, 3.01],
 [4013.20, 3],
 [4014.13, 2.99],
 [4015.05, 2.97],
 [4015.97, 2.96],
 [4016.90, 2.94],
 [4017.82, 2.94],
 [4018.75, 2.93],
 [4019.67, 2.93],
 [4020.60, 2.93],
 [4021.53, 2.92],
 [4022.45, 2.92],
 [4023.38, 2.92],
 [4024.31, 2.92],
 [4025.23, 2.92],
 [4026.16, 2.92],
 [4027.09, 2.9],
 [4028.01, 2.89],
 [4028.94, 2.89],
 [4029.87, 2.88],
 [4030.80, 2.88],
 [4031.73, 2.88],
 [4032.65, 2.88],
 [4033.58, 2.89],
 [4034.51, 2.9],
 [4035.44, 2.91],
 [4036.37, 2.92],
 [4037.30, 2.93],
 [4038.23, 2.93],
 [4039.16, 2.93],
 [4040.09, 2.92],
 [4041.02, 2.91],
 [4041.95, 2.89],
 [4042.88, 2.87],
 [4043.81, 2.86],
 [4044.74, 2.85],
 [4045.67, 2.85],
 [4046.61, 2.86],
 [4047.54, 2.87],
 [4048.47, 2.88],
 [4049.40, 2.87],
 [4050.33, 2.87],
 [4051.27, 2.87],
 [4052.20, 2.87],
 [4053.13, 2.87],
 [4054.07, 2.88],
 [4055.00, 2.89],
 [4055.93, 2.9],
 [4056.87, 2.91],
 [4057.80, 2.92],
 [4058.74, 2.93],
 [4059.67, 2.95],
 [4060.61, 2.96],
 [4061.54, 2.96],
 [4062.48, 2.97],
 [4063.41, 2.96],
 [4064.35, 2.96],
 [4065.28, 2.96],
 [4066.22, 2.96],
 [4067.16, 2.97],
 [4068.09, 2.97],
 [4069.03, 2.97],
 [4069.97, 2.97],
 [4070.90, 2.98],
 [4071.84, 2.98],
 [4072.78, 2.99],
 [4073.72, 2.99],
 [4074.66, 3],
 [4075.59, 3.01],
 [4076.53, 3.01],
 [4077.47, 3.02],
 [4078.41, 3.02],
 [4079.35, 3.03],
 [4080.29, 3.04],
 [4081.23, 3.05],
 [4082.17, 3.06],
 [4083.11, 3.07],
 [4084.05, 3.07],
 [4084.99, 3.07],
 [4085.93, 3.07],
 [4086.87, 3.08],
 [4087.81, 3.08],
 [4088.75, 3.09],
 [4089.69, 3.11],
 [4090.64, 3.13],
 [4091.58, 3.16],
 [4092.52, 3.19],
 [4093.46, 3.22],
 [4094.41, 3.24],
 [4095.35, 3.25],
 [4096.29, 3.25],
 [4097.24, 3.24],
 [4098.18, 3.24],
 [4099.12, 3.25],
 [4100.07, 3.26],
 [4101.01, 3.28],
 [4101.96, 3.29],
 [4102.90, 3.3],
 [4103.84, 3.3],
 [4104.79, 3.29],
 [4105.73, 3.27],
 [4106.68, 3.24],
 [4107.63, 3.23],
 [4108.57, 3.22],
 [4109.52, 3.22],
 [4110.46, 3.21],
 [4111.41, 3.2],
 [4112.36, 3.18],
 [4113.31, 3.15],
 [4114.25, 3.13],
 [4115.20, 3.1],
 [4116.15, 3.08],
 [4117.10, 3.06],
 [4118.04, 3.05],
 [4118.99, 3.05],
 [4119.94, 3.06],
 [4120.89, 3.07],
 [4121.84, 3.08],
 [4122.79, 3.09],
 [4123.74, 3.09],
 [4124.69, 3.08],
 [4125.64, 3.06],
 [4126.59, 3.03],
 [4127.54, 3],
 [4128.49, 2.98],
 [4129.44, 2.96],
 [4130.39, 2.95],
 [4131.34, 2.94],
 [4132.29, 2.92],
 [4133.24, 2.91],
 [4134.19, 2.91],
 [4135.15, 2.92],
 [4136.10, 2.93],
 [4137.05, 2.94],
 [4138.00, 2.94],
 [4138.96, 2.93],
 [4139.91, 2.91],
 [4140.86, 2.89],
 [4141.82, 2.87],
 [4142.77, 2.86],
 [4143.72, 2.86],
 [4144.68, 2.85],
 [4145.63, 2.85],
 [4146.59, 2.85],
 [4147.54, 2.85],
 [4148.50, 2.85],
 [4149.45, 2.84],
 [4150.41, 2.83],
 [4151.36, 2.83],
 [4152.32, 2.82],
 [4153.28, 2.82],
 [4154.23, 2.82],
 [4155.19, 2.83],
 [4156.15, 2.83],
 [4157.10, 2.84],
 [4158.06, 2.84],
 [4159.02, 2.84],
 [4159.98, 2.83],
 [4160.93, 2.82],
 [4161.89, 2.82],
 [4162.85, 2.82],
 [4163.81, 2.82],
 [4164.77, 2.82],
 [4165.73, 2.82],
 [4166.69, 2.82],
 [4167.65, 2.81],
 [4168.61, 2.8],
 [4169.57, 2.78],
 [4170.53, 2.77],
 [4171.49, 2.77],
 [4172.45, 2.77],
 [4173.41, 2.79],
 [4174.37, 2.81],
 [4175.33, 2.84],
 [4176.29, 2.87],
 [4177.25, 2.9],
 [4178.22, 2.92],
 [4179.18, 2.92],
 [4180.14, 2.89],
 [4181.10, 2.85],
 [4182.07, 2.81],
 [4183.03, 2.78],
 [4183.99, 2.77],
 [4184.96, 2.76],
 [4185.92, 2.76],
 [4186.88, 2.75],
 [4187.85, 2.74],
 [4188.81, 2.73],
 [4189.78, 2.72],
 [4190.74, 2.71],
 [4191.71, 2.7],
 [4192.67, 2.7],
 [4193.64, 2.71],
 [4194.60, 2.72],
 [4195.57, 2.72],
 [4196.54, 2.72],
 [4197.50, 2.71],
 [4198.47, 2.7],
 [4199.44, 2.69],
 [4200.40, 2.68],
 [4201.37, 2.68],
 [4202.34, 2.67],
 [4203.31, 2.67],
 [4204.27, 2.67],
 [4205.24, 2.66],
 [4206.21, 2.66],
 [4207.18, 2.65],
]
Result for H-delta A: -3.6 AA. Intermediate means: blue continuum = 2.93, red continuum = 2.88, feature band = 3.17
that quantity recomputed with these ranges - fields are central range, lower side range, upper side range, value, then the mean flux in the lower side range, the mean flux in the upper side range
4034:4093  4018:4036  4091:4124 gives 1.3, 2.91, 3.19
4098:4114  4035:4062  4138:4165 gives -2.1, 2.9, 2.85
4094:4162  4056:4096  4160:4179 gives -2.5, 3.03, 2.82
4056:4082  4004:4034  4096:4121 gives 0.9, 2.95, 3.19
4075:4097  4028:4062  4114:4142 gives -1.2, 2.9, 3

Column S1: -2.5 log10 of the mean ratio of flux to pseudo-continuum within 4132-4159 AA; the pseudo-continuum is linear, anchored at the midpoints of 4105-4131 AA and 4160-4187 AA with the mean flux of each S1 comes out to 0.04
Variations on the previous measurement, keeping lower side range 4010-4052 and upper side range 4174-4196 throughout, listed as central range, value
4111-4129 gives -0.09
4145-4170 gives -0.01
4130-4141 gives -0.04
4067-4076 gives -0.04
